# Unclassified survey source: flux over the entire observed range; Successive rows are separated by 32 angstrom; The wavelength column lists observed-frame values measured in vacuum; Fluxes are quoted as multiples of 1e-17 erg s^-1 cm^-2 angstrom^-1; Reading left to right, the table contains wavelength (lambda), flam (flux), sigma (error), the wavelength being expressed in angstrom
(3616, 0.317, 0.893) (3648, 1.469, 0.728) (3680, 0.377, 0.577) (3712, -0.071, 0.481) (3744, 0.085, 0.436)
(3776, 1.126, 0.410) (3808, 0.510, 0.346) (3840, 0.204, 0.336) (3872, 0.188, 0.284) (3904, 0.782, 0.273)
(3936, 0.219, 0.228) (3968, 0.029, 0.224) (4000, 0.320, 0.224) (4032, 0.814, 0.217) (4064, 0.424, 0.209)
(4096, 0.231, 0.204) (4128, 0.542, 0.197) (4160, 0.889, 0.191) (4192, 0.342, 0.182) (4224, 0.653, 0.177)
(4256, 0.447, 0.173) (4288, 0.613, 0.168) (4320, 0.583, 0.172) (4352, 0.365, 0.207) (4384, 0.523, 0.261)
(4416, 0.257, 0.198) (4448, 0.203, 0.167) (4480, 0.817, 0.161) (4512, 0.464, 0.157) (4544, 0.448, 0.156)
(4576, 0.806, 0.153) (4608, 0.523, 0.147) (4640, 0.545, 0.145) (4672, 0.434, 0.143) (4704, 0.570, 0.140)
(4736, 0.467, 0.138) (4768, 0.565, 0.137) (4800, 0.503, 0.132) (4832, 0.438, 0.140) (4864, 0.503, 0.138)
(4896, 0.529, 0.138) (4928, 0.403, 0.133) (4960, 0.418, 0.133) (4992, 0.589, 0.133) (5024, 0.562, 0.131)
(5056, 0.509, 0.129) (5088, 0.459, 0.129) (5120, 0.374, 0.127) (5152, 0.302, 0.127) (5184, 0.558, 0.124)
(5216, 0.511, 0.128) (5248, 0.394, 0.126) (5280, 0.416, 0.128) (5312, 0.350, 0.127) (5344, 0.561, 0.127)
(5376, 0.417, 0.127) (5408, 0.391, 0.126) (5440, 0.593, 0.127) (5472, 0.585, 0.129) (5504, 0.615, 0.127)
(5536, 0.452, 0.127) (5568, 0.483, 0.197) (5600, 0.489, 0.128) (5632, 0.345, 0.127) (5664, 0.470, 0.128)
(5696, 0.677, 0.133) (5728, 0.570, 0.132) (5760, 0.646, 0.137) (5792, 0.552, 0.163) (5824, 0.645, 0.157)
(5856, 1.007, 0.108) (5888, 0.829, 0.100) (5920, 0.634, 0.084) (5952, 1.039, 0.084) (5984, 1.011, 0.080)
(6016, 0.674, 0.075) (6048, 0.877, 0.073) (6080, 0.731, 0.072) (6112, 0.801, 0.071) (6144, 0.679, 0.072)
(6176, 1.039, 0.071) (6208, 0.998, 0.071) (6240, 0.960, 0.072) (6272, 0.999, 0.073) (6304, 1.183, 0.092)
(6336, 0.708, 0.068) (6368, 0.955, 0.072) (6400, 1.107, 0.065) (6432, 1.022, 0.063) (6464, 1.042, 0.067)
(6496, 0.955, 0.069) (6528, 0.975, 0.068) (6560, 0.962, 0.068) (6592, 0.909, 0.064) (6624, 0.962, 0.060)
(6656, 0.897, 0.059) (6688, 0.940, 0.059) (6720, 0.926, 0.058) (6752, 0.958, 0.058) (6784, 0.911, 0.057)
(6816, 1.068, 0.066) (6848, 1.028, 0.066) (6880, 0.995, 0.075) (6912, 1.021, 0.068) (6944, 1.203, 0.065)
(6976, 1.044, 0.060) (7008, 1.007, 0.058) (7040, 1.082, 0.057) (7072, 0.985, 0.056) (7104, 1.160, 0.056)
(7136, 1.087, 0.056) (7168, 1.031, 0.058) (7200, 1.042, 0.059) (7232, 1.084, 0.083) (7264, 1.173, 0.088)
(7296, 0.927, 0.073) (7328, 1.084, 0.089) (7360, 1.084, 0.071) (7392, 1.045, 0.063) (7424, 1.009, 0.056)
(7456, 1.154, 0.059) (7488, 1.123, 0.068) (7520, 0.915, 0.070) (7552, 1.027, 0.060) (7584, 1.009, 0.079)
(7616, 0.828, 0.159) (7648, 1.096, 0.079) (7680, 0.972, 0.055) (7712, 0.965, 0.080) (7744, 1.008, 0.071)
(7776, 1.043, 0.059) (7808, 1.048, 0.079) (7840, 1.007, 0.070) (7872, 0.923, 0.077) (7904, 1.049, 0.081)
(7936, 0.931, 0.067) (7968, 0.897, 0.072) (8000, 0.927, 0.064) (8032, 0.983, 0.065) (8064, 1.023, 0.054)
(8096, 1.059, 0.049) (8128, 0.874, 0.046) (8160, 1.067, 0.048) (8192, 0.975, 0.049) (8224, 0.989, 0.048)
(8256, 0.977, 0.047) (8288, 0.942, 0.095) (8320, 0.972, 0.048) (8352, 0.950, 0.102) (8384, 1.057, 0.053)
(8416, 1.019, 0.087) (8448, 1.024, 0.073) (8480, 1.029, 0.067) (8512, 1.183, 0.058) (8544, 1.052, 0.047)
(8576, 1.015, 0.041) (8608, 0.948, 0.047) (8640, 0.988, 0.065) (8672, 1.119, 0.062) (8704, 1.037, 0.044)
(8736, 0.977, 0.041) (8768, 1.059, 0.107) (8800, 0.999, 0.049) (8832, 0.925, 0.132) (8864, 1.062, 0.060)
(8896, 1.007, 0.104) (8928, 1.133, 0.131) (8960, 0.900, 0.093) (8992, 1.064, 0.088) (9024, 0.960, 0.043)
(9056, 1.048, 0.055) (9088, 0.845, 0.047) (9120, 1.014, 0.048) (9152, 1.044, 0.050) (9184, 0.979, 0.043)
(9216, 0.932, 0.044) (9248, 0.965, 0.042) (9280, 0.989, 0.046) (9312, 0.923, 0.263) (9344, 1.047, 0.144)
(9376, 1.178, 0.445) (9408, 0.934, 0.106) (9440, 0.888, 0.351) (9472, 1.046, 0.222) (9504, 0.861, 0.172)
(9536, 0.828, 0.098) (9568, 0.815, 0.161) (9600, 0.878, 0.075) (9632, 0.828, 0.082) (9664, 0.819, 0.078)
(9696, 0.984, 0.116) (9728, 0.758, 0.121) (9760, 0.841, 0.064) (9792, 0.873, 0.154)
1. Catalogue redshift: 0.54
